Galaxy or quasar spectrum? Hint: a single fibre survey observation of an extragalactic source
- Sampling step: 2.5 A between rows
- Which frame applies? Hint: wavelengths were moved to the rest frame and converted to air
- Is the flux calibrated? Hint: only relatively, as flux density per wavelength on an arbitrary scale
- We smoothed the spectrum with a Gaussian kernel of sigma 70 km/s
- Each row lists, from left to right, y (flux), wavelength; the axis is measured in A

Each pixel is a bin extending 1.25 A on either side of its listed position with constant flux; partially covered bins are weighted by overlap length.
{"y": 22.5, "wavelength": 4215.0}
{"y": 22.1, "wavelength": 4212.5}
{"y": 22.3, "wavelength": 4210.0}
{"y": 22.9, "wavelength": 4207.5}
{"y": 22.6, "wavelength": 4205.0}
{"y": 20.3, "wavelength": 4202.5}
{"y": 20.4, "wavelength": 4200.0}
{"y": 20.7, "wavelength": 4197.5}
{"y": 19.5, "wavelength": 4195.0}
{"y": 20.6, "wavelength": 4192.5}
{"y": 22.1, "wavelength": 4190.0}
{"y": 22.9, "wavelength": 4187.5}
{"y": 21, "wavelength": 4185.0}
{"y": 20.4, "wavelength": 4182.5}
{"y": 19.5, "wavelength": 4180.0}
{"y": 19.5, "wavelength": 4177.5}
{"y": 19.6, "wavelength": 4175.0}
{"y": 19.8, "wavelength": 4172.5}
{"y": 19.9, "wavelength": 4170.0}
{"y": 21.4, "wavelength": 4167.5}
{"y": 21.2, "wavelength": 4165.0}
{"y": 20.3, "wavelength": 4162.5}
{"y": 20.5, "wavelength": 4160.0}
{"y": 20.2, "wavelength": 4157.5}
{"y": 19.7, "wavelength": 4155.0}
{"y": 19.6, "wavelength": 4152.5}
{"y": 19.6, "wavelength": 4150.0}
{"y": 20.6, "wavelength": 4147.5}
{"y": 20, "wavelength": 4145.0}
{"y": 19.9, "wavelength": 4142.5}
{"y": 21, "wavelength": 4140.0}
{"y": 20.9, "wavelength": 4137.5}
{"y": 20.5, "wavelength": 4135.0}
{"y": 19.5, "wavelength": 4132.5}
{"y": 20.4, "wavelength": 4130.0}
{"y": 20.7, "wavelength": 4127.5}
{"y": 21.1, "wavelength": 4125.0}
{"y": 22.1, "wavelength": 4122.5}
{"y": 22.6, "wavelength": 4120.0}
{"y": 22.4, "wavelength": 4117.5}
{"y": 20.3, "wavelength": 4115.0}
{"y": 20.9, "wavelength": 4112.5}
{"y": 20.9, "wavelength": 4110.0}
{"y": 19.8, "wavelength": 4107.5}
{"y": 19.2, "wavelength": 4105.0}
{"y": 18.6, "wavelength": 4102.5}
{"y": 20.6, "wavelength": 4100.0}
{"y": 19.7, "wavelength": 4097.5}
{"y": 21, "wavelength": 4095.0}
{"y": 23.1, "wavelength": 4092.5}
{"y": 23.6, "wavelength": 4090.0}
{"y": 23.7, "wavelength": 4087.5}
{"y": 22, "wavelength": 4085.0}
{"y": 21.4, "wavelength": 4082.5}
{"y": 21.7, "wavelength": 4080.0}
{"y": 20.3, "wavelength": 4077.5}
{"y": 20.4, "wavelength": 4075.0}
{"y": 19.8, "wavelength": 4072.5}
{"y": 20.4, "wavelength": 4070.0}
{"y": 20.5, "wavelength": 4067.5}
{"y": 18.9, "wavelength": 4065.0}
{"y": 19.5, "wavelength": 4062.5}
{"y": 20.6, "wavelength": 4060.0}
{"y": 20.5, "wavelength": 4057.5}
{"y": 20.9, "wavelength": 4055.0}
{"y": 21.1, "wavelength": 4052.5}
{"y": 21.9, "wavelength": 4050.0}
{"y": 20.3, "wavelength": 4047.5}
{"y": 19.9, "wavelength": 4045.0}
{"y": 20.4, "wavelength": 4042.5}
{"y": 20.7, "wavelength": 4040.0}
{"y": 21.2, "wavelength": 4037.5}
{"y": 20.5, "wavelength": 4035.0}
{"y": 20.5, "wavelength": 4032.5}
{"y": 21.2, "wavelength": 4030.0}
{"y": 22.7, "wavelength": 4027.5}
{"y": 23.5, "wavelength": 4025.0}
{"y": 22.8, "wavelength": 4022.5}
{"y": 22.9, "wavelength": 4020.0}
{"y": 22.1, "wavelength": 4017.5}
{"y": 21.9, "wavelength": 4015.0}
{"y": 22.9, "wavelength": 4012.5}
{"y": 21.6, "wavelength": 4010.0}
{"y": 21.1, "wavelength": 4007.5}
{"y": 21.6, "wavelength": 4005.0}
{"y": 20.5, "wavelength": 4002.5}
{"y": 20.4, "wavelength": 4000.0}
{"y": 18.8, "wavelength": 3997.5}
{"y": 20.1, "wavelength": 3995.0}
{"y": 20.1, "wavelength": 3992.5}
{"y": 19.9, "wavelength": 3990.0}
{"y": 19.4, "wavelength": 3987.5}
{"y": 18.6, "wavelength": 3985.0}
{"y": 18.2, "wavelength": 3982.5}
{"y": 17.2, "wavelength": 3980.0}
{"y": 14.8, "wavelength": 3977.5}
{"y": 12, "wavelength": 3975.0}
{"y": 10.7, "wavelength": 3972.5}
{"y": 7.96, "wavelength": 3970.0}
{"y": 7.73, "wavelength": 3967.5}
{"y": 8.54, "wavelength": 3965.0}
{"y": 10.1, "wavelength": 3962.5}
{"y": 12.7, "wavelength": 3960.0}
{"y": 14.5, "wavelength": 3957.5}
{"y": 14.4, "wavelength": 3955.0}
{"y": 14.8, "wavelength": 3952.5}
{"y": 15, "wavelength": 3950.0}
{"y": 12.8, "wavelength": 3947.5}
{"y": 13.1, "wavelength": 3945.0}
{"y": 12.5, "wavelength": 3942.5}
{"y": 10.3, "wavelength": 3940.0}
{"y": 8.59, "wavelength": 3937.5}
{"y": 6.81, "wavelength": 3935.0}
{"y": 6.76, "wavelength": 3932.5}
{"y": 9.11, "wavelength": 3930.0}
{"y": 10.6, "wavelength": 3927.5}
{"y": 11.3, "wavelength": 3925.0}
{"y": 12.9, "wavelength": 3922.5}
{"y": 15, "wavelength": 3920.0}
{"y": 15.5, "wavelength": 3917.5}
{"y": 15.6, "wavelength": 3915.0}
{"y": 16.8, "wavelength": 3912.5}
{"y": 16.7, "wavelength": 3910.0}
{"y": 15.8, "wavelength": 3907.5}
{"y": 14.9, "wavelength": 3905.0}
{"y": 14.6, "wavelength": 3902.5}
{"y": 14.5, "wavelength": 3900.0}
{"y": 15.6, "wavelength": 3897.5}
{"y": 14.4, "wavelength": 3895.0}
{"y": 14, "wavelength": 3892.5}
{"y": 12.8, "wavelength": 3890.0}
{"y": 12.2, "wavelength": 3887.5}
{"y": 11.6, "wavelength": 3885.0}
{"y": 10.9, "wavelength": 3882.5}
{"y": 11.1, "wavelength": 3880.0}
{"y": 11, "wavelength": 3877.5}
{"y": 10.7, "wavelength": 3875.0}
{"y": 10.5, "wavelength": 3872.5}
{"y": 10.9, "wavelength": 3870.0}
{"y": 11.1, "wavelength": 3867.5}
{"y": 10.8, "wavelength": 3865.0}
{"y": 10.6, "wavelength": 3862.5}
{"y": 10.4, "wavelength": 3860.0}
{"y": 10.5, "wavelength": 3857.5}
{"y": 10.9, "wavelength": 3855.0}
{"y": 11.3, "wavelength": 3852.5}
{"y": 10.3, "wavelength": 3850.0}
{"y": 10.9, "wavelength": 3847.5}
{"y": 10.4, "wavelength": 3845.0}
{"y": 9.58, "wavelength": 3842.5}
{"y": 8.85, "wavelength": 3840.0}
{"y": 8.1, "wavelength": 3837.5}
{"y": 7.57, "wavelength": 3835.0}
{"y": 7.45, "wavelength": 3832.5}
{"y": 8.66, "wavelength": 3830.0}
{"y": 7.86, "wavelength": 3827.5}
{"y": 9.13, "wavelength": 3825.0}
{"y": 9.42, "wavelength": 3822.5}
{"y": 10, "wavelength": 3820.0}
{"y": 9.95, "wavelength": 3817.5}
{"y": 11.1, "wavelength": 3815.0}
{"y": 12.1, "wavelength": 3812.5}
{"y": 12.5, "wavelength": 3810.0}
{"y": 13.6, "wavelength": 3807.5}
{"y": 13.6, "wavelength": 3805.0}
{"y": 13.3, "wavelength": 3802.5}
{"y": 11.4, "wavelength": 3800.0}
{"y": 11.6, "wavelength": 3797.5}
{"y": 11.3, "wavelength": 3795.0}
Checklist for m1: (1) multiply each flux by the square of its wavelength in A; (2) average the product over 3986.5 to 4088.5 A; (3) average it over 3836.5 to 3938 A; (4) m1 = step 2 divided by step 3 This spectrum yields 1.9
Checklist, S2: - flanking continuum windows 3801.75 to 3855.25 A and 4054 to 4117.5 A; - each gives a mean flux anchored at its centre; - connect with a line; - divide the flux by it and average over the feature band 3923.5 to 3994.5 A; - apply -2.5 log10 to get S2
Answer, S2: 0.22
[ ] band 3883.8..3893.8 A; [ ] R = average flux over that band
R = 12.7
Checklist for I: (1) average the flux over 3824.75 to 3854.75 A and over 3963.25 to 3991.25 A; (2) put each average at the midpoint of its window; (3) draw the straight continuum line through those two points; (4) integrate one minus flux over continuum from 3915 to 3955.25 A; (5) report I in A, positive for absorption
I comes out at 2.1 A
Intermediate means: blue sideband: 9.23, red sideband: 14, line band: 11.9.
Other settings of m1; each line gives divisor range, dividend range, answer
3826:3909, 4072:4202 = 2.10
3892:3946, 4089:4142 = 1.78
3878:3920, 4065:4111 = 1.62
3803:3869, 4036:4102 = 2.29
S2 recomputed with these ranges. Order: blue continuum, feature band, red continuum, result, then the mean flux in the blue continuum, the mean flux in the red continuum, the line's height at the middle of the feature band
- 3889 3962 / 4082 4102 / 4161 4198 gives -0.207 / 13.2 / 20.6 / 18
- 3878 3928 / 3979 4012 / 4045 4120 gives -0.142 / 13.8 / 20.8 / 17.5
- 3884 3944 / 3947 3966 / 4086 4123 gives 0.141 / 12.9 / 21.2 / 14.7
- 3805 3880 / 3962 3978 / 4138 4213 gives 0.381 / 10.3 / 20.7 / 14.3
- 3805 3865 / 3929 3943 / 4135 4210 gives 0.445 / 10.1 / 20.6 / 13.3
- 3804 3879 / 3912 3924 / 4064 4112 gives -0.108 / 10.3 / 20.8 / 13.6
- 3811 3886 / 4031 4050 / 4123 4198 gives -0.243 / 10.1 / 20.4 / 16.5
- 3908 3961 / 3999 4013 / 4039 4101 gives -0.241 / 12.7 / 20.9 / 17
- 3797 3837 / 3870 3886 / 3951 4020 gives 0.170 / 10.5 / 16.9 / 12.8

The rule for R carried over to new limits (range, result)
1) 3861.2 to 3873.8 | 10.8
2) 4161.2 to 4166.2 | 20.7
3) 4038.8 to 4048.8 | 20.3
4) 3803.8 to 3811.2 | 13.2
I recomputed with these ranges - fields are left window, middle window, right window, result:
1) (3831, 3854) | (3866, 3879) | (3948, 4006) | -0.1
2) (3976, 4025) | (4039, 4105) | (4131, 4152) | -1.7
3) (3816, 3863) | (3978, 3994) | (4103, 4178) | -4.1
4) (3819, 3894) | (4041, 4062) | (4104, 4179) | -4.1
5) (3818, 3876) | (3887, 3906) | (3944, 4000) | -3.9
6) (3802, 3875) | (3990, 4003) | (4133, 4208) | -4.0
